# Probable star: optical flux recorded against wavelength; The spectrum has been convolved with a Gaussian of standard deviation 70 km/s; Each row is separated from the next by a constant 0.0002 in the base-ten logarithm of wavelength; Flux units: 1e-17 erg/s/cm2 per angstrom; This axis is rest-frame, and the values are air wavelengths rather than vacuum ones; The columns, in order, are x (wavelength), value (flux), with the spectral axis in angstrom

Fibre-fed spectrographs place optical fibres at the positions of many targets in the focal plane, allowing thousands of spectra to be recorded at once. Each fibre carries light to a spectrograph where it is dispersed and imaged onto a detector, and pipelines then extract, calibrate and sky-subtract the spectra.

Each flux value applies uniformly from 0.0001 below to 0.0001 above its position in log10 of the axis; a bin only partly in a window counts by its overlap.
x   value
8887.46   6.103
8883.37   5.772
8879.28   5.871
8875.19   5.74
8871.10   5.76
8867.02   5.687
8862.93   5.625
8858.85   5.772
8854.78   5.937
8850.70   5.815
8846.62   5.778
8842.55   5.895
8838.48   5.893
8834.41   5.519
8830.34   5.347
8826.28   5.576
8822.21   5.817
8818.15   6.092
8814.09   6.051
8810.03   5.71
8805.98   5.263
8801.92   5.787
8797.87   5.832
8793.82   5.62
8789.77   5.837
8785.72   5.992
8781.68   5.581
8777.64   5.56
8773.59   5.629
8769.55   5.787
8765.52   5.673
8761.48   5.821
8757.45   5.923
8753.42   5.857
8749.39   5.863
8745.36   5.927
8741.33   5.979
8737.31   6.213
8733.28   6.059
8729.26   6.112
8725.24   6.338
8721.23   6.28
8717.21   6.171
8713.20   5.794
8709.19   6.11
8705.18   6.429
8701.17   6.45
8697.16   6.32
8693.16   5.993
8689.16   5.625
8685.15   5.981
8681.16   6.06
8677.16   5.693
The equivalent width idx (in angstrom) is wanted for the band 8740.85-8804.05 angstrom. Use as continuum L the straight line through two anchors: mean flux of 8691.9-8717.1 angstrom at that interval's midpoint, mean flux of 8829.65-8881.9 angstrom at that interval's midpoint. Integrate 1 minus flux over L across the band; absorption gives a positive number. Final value 2.2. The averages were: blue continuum 6.19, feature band 5.79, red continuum 5.75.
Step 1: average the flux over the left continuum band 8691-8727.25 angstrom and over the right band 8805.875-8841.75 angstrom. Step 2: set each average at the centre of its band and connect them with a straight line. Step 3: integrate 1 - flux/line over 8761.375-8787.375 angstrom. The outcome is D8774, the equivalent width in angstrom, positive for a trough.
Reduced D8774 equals 1.0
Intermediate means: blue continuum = 6.21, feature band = 5.71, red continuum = 5.73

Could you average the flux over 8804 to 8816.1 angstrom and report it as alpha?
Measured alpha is 5.68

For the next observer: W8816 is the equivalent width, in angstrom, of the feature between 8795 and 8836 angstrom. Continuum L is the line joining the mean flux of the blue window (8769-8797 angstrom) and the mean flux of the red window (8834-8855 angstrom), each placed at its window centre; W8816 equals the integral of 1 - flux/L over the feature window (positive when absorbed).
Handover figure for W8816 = 0.5 angstrom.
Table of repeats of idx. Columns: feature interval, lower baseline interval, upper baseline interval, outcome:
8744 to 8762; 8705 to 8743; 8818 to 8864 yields 0.5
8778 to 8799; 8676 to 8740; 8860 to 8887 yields 0.7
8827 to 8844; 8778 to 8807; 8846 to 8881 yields 0.3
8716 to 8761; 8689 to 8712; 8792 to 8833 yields -0.2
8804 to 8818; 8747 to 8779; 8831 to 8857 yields 0.1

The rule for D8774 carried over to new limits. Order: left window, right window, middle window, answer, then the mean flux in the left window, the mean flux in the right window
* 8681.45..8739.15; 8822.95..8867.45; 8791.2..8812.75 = 0.7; 6.13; 5.72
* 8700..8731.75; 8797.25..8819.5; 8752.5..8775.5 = 0.8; 6.2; 5.78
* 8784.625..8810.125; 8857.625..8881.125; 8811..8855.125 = -0.5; 5.71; 5.74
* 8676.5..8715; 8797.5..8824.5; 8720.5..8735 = -0.5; 6.06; 5.79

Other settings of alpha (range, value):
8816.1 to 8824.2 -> 5.96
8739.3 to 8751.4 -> 5.92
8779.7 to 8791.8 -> 5.8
